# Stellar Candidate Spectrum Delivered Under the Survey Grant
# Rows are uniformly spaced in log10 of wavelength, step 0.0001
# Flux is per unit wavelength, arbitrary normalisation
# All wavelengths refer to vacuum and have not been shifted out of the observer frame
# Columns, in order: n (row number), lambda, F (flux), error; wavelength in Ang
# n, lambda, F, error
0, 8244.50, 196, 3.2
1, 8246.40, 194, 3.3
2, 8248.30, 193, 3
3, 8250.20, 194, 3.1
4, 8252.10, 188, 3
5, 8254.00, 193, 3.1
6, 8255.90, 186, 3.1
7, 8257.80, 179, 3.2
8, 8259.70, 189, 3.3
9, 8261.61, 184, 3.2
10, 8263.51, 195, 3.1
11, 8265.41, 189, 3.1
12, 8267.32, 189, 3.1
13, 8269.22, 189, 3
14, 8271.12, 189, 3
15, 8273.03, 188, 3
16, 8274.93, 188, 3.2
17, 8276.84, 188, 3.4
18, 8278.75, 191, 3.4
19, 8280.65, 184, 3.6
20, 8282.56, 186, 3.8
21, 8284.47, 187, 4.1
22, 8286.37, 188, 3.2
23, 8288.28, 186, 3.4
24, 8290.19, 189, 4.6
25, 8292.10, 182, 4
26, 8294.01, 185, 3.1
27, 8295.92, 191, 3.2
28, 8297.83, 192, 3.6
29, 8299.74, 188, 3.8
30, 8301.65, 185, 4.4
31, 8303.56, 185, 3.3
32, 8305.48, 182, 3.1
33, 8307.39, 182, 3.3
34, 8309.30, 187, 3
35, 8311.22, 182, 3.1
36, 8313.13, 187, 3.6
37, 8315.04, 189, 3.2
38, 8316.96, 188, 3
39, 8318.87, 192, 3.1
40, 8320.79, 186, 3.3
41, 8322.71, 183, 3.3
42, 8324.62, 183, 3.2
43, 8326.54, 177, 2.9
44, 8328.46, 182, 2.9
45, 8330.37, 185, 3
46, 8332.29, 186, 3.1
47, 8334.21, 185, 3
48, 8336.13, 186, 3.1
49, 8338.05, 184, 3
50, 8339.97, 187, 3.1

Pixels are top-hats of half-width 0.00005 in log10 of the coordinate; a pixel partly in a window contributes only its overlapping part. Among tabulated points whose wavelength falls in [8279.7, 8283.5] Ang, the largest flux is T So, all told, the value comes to 186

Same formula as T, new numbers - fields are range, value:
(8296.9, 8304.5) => 192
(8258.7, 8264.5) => 195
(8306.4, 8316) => 189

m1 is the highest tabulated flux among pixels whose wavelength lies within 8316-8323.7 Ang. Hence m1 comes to 192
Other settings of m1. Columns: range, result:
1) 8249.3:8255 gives 194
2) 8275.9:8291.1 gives 191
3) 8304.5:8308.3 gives 182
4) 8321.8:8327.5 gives 183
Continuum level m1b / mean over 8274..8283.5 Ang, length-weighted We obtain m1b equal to 187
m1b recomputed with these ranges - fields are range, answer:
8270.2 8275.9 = 188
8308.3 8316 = 186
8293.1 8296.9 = 188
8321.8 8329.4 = 181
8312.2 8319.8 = 189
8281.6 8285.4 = 186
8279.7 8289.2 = 186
